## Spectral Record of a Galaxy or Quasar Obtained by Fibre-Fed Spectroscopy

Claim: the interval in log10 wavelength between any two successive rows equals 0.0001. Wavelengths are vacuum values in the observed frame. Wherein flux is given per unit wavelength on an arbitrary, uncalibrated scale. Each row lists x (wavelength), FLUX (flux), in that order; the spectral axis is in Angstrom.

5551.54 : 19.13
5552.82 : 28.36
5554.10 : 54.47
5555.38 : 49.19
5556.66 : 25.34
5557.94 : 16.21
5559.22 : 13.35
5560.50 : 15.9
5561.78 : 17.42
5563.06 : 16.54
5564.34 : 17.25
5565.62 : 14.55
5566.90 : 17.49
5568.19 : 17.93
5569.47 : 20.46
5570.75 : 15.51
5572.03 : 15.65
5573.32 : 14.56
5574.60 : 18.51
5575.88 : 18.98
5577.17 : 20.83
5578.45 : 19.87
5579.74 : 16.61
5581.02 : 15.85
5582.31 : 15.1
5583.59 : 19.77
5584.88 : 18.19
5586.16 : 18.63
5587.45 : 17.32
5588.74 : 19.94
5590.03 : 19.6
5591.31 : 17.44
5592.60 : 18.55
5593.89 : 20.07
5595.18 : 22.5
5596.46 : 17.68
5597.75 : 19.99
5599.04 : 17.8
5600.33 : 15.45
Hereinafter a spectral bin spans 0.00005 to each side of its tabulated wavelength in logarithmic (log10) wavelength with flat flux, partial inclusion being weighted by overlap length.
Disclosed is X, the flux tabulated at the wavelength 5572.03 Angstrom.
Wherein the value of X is 15.65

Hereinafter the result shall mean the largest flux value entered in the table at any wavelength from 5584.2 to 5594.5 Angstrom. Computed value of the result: 20.07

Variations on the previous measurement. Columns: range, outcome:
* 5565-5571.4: 20.46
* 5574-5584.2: 20.83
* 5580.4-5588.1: 19.77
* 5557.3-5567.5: 17.49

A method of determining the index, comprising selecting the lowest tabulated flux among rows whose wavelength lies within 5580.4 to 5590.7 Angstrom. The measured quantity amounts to 15.1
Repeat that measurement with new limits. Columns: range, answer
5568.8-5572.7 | 15.51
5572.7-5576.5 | 14.56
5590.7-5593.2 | 17.44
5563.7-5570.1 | 14.55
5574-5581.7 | 15.85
